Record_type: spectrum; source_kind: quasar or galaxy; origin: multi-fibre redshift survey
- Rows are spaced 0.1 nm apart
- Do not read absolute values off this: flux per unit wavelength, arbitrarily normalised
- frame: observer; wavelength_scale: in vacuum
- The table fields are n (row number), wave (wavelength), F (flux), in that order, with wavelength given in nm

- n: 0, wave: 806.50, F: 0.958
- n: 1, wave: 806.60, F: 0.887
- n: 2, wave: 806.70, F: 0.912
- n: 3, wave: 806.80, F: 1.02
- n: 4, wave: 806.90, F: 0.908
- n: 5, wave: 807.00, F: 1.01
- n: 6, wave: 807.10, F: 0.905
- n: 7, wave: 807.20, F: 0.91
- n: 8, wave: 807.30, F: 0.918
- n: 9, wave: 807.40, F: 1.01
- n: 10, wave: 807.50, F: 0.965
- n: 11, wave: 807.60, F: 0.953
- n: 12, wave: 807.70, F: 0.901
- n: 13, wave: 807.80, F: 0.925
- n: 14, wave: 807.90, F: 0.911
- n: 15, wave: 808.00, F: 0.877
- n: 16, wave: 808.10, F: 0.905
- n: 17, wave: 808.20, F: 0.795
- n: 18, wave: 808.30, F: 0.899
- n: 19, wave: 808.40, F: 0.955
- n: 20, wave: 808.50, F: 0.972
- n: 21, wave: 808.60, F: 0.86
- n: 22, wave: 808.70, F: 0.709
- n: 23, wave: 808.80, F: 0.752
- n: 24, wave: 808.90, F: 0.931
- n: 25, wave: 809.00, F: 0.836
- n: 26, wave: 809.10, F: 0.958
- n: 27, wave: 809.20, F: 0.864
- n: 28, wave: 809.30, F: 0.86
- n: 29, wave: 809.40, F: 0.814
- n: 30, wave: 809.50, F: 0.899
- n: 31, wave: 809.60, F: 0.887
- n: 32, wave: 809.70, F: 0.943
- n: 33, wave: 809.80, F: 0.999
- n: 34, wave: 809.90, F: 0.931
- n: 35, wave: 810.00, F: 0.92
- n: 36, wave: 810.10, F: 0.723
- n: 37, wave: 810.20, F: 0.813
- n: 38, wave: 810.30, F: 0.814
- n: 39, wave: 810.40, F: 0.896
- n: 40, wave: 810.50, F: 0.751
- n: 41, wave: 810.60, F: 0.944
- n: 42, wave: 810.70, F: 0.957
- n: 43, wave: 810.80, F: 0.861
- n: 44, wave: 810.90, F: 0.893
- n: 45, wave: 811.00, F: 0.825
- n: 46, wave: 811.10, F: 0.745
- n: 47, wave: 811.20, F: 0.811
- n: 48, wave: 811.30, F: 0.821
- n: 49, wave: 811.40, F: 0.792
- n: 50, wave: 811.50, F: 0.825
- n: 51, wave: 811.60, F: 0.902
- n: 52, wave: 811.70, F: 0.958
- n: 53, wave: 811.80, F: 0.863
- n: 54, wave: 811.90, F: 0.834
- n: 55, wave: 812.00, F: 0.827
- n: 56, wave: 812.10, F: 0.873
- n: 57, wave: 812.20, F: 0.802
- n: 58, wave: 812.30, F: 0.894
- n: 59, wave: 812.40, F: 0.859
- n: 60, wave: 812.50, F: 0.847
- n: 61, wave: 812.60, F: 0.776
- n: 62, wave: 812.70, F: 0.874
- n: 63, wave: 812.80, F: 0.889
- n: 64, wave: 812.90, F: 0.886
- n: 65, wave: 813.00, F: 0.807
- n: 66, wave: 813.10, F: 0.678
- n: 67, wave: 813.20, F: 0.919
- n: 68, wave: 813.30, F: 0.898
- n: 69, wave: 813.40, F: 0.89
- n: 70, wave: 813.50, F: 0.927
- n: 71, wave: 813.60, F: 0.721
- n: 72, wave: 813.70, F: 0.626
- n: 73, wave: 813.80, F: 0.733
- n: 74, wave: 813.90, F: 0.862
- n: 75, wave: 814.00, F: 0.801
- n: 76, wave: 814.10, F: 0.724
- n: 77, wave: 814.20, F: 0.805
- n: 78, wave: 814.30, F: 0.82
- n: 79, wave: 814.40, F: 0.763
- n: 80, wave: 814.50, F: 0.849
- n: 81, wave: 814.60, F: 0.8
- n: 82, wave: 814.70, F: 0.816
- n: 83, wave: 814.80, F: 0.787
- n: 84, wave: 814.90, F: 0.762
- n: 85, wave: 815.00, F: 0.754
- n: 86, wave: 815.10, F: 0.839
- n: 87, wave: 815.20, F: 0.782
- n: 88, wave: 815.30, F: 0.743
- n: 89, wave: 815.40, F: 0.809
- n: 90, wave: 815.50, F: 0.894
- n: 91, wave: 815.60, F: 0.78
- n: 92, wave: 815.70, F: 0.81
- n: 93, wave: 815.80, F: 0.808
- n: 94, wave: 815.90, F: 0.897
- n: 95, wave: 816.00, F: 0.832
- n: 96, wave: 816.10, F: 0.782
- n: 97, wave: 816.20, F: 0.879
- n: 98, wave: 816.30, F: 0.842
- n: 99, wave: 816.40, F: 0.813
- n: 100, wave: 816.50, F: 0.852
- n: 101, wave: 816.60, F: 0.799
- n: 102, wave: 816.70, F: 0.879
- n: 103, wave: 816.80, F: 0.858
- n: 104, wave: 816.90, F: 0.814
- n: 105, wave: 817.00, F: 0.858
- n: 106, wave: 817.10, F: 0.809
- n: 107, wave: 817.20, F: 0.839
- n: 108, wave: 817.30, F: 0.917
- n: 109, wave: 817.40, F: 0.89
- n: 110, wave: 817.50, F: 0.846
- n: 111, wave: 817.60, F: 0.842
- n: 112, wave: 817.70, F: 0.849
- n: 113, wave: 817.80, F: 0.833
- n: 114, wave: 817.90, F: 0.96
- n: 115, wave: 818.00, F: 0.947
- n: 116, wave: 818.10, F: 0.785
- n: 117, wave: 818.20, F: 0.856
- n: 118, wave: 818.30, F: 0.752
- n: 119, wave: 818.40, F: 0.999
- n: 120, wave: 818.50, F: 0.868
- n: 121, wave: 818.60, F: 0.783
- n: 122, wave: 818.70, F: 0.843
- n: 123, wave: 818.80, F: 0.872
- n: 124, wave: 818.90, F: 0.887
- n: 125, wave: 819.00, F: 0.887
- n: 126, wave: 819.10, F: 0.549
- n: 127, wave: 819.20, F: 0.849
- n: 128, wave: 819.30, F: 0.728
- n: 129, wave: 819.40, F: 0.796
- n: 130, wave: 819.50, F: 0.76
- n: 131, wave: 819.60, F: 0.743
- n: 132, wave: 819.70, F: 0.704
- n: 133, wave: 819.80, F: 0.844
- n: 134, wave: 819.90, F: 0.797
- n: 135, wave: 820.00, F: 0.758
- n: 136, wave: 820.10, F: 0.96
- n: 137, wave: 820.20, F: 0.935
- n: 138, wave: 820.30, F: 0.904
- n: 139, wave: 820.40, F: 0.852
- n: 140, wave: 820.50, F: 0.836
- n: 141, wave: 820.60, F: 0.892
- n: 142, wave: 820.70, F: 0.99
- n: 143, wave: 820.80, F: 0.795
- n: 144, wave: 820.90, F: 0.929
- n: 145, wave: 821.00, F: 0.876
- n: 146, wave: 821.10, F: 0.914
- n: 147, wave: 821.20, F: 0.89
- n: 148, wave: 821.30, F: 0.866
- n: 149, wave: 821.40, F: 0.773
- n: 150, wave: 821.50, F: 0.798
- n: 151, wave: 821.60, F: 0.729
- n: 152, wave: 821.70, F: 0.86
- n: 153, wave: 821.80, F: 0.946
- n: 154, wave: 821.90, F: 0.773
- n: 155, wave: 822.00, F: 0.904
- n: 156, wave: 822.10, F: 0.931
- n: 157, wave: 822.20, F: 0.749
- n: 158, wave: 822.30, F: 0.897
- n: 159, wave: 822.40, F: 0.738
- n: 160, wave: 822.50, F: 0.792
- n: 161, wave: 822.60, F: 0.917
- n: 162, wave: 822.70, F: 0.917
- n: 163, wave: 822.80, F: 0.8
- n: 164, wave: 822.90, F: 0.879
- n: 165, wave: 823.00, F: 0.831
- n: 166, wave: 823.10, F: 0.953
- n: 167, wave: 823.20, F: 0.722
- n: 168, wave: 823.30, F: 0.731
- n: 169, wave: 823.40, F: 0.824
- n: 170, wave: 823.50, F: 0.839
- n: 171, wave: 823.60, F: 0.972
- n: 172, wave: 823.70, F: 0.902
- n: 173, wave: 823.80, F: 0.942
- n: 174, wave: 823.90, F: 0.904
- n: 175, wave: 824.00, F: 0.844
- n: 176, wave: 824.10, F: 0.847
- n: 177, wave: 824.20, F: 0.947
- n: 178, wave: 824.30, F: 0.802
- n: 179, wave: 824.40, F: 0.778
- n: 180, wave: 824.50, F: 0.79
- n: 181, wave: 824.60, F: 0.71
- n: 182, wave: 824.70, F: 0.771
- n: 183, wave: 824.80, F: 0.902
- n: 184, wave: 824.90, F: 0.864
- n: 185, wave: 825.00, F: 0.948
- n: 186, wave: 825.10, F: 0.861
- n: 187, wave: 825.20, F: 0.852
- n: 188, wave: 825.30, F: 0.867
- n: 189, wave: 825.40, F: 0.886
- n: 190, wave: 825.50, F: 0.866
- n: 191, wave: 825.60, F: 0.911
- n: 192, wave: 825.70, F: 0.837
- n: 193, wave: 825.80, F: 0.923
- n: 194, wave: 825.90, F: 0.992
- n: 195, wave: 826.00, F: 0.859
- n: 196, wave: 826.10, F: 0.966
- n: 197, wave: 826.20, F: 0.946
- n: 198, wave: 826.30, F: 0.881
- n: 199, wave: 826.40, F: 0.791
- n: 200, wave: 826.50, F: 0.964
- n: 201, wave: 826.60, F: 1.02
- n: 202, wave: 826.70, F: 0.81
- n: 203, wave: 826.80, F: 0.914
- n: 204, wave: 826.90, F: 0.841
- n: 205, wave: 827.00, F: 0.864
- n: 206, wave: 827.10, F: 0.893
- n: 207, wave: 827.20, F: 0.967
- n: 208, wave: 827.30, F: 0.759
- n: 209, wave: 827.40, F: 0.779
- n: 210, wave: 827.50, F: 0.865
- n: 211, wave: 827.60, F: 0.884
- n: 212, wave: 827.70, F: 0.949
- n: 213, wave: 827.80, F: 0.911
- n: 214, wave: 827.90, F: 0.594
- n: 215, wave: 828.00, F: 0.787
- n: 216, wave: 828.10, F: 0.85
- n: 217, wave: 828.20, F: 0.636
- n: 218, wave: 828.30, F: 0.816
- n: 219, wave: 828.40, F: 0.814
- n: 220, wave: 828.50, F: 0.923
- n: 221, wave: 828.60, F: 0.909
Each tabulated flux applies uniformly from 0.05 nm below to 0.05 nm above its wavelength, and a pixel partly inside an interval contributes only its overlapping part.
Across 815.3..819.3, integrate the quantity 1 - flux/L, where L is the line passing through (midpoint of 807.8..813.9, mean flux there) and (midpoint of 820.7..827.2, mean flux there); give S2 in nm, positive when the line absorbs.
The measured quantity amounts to 0.09 nm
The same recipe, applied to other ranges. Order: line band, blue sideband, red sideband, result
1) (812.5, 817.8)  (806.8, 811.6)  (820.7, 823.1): 0.28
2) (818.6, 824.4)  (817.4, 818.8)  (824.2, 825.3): 0.03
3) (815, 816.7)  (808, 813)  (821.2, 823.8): 0.06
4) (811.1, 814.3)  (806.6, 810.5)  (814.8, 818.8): 0.14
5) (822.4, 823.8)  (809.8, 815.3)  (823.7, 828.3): 0.01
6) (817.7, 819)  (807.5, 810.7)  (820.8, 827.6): 0.01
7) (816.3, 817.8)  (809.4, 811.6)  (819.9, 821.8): 0.03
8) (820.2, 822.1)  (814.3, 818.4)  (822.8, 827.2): -0.03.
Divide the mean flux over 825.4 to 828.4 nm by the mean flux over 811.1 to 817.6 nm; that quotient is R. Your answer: 1.05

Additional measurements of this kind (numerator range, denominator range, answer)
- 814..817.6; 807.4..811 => 0.93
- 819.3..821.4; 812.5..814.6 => 1.04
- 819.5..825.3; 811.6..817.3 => 1.03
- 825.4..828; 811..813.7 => 1.05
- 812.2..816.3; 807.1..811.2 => 0.93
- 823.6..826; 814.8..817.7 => 1.05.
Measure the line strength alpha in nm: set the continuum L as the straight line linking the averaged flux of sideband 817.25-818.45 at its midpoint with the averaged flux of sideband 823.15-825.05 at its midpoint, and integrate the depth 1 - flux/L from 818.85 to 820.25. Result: 0.11 nm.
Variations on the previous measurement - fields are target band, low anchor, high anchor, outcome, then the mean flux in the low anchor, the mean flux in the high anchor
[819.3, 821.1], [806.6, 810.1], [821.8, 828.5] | 0.05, 0.903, 0.857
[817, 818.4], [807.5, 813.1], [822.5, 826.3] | 0.01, 0.865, 0.867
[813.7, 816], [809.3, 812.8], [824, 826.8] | 0.17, 0.859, 0.874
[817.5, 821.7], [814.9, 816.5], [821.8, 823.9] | -0.01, 0.817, 0.854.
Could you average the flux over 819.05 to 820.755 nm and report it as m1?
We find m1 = 0.817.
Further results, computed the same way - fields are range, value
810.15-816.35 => 0.827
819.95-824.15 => 0.86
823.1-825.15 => 0.848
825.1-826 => 0.888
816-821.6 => 0.842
